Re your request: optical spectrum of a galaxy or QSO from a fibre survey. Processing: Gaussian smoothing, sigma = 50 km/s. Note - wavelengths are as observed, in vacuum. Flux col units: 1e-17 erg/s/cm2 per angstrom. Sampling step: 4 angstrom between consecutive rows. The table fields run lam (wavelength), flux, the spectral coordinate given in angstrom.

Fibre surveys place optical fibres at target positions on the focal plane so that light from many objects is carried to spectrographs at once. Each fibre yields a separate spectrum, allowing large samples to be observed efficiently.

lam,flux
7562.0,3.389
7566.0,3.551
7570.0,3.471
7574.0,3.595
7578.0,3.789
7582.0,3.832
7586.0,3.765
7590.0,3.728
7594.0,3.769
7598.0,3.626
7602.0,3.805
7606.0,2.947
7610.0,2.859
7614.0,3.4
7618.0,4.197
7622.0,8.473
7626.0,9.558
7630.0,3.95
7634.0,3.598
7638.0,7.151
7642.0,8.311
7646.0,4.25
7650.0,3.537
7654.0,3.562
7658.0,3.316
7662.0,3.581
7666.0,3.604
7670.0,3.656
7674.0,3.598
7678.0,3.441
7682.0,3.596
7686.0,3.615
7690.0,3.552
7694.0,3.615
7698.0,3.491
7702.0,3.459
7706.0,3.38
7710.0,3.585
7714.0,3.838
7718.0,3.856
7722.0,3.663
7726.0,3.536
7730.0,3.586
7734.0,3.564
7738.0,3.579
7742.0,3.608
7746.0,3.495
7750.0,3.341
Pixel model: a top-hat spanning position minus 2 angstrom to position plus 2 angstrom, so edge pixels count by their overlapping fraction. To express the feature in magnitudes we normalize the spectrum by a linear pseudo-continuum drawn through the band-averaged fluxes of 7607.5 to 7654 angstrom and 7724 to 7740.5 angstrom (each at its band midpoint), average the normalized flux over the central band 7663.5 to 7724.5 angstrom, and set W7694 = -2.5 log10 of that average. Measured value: 0.17 mag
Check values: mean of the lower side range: 5.28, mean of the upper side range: 3.57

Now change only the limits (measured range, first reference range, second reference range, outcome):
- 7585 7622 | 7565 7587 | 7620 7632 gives 0.42 mag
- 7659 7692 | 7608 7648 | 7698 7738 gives 0.26 mag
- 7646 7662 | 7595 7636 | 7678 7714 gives 0.15 mag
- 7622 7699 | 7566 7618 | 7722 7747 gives -0.25 mag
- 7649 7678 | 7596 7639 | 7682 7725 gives 0.17 mag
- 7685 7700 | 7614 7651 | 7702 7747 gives 0.22 mag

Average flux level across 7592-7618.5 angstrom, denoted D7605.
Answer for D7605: 3.48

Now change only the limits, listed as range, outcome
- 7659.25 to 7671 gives 3.59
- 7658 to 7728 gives 3.58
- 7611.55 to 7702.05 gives 4.47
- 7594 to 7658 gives 4.8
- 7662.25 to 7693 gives 3.58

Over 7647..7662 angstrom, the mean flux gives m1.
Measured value 3.54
